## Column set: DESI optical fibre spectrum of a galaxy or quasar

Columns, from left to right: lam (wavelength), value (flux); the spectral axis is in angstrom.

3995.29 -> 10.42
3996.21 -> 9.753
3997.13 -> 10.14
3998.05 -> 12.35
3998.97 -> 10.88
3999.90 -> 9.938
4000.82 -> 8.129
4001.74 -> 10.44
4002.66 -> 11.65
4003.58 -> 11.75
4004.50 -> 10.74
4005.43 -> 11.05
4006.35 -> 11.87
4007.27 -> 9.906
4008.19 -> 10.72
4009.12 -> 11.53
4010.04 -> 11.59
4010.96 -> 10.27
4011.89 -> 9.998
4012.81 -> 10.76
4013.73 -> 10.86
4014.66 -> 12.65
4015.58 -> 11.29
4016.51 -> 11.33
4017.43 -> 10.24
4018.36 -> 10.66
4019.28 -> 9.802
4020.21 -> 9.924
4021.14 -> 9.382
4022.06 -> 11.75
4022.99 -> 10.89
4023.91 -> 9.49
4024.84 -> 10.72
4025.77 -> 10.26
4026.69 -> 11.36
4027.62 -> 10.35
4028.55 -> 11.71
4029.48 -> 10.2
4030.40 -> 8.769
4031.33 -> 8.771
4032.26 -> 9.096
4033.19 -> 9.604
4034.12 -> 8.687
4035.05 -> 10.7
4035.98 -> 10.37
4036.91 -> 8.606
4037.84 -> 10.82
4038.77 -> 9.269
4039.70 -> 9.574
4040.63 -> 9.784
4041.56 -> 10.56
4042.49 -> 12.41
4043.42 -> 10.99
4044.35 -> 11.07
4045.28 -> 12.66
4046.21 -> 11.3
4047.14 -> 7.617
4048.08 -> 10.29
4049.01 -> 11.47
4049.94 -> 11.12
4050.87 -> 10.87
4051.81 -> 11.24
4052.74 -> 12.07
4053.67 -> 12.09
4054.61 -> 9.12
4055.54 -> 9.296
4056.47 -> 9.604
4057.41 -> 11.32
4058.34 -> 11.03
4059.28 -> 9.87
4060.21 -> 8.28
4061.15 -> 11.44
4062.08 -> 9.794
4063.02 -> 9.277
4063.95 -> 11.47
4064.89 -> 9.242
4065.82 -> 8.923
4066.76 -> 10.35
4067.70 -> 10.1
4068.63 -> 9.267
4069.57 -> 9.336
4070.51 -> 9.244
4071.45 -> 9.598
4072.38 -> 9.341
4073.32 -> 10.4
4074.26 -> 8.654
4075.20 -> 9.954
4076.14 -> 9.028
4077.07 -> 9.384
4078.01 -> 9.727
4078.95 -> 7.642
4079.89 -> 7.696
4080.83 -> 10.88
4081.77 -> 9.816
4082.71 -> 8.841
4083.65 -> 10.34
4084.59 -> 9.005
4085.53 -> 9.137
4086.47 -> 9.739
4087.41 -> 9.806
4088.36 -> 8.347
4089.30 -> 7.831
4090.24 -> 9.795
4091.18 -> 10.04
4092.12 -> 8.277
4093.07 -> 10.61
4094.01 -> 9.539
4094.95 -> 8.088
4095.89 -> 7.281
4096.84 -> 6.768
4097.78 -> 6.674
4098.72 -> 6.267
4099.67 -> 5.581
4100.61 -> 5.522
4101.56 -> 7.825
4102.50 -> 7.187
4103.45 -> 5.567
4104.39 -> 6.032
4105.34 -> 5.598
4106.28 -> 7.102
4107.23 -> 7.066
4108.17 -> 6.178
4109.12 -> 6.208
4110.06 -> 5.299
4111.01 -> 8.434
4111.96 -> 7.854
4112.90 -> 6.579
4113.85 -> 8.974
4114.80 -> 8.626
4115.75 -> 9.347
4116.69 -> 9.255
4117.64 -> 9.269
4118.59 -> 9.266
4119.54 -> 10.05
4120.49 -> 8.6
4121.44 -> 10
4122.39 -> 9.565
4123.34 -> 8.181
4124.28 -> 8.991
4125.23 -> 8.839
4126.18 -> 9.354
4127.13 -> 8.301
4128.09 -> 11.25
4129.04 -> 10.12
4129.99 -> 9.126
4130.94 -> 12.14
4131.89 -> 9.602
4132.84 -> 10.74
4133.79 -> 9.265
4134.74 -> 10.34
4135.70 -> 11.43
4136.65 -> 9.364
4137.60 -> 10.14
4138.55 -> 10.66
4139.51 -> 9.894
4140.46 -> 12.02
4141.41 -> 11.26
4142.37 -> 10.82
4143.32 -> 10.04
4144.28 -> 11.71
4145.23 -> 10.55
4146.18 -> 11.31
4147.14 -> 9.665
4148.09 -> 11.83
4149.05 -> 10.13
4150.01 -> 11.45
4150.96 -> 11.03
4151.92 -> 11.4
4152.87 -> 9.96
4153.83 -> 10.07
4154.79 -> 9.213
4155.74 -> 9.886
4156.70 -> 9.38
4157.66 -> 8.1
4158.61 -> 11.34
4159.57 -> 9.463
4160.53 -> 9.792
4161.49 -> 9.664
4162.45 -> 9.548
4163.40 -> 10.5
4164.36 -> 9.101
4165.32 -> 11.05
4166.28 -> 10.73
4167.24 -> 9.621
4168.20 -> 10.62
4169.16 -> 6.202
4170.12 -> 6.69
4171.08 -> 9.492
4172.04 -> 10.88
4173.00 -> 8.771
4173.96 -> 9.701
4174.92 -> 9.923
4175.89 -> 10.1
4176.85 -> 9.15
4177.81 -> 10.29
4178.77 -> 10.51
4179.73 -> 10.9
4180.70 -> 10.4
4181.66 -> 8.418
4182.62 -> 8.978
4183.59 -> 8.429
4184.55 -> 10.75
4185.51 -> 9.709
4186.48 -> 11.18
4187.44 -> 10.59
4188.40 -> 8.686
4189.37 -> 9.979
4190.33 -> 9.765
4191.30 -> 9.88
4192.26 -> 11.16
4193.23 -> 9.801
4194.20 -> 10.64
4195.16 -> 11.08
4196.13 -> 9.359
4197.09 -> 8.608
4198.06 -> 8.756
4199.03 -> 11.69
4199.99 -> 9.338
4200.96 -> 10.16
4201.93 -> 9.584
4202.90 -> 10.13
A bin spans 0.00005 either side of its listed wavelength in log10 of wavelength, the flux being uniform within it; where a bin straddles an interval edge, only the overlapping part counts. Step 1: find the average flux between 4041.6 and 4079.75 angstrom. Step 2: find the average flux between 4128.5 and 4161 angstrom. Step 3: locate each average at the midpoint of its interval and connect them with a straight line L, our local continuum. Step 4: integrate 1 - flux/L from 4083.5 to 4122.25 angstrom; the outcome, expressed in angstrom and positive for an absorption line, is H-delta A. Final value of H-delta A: 8.5 angstrom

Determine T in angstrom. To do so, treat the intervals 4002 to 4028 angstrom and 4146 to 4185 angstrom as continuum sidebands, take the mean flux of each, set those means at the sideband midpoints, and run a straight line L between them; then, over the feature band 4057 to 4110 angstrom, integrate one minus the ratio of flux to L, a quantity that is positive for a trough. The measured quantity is 8.78 angstrom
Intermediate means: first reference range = 10.8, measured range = 8.67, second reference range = 9.85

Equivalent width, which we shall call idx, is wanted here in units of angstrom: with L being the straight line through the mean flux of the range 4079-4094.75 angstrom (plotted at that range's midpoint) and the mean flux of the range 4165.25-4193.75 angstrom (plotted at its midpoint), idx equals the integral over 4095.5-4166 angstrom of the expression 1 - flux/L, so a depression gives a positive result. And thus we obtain 2.7 angstrom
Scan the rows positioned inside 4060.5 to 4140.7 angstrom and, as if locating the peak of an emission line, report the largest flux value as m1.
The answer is 12.14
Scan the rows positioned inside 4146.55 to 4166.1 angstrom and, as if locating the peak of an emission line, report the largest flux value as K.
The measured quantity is 11.83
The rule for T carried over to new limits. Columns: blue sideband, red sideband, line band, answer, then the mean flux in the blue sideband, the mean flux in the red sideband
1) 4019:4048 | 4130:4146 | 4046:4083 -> 1.5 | 10.2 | 10.6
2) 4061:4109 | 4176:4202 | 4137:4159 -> -2.6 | 8.6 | 9.93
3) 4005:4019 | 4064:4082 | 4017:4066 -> -0.4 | 11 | 9.44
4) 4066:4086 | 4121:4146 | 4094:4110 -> 5.1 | 9.41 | 10.2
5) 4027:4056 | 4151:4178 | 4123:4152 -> -1.6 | 10.3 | 9.68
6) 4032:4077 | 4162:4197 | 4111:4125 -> 1.5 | 10.1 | 9.78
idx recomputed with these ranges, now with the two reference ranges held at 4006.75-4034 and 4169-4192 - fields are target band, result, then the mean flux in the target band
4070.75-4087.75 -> 1.3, 9.39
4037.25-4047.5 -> -0.2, 10.6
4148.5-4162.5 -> -0.4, 10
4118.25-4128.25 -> 0.7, 9.24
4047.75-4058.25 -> -0.5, 10.8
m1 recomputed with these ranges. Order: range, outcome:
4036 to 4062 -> 12.66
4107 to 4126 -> 10.05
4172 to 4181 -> 10.9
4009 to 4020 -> 12.65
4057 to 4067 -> 11.47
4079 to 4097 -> 10.88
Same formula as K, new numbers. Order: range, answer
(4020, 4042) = 11.75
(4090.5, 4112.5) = 10.61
